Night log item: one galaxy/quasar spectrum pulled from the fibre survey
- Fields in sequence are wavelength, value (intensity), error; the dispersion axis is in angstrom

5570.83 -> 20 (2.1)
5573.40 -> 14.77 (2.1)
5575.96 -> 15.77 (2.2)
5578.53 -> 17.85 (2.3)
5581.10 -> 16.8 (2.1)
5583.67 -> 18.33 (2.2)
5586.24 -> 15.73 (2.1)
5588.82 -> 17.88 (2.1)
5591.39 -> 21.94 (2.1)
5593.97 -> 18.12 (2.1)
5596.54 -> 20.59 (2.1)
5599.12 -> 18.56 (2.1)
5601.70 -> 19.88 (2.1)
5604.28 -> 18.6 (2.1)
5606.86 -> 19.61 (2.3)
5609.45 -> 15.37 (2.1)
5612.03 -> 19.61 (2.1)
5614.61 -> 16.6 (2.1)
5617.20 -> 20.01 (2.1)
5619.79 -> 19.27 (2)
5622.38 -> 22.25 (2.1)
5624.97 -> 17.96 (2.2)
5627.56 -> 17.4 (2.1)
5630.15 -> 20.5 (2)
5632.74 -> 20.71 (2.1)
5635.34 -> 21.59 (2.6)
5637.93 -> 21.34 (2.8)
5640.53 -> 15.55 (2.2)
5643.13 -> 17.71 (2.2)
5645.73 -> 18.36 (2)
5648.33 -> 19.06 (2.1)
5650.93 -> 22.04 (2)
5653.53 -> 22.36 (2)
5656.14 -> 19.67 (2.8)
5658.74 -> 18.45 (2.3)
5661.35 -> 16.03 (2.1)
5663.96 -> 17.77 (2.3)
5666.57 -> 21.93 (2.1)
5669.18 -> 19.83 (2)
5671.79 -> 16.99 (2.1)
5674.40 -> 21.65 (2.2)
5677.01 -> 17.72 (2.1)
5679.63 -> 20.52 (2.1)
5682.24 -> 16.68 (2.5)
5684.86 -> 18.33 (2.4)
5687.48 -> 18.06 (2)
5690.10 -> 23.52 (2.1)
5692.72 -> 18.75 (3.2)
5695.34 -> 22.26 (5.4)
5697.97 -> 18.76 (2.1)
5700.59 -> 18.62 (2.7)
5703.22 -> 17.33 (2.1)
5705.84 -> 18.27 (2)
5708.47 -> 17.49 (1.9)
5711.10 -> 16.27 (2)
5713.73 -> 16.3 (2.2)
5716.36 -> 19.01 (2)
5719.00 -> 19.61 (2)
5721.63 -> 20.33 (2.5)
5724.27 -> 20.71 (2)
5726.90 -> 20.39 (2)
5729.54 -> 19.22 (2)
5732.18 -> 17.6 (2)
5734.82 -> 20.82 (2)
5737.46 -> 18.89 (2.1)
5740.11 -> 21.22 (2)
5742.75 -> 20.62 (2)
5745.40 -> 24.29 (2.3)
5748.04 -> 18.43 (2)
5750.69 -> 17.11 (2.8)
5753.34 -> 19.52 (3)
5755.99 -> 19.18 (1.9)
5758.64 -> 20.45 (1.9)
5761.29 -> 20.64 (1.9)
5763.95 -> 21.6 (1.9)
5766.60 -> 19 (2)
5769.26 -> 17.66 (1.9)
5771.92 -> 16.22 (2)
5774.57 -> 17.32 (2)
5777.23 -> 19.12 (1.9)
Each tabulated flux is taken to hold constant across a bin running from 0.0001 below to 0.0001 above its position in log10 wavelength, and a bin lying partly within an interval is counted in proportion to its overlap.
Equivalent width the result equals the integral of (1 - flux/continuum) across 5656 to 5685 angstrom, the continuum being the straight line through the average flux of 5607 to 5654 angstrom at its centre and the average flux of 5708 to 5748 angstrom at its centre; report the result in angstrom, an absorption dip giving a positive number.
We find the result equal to 0.9 angstrom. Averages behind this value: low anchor 19.3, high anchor 19.5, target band 18.8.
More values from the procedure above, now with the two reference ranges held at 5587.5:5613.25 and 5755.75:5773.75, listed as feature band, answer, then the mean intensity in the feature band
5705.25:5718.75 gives 1.1 angstrom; 17.6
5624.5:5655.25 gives -0.9 angstrom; 19.6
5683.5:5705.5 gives -0.3 angstrom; 19.4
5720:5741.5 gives -0.8 angstrom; 19.9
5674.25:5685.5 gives 0.2 angstrom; 18.7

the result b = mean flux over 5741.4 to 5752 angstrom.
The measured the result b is 20.1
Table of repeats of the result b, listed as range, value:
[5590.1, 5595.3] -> 20.1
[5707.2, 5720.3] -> 17.7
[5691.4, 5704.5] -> 19.1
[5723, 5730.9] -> 20.1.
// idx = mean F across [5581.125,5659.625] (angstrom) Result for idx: 19.1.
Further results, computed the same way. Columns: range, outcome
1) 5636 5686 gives 19.1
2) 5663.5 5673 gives 19.3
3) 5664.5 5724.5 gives 19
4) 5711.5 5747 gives 19.8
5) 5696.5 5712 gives 17.9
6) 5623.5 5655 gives 19.6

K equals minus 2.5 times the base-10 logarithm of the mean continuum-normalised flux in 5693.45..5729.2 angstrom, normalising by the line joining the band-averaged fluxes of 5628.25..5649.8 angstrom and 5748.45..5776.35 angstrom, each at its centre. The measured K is 0.01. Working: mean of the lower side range 19.3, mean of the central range 18.9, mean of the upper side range 18.9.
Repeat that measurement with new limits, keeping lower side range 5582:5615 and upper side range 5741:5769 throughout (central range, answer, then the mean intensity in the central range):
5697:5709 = 0.08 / 18.1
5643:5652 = -0.02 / 19.4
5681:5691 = 0.02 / 19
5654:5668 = 0.01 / 19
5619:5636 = -0.06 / 19.9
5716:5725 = -0.01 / 19.9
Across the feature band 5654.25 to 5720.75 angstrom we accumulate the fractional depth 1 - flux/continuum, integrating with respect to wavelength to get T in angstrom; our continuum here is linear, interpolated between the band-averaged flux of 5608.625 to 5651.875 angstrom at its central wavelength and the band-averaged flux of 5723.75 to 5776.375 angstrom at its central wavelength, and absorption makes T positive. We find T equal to 1.71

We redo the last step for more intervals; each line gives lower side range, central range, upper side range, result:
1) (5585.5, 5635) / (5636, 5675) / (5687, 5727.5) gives -0.33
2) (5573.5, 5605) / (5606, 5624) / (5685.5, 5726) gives -0.53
